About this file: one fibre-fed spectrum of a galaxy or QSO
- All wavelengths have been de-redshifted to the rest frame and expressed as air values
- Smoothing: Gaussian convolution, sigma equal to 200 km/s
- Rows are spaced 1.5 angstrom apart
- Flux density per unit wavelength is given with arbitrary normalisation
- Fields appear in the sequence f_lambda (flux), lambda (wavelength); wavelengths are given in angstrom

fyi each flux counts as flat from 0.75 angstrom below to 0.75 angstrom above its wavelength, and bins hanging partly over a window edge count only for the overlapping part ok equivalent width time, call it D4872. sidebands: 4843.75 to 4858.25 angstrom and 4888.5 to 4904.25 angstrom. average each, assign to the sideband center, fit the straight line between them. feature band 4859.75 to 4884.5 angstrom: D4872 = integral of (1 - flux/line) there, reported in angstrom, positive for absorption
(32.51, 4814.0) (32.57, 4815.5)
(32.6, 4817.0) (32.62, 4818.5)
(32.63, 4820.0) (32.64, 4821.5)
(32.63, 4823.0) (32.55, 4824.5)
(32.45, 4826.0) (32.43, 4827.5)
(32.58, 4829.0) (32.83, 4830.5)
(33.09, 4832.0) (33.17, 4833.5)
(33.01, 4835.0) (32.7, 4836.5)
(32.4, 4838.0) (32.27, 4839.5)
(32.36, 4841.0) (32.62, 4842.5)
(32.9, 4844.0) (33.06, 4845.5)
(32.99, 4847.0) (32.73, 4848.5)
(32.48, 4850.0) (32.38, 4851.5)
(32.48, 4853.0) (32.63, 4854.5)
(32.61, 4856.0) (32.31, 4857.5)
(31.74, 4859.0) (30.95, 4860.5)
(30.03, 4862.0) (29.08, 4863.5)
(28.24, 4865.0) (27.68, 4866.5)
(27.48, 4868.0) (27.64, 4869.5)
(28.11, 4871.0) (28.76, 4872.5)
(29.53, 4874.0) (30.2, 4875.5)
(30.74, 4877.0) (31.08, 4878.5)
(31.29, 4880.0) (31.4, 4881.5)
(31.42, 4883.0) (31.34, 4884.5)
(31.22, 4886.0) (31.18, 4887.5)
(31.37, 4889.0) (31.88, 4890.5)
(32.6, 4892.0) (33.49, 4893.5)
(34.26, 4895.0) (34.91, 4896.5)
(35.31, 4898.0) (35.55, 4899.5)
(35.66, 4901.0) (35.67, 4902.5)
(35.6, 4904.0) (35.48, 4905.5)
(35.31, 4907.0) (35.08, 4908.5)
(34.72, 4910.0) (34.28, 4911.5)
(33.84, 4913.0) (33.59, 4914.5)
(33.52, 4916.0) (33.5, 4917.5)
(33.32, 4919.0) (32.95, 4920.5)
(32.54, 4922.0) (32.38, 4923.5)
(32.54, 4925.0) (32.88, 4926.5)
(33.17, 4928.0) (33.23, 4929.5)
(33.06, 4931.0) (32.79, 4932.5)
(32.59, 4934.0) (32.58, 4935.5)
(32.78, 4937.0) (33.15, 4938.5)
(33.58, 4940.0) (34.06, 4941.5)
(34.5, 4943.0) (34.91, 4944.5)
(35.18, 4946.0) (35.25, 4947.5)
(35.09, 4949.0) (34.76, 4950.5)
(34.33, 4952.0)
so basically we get 2.76 angstrom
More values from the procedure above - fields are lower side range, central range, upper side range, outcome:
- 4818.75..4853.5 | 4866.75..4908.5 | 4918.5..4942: 0.8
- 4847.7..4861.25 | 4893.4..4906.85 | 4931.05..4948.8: -0.9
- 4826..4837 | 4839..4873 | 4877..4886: 1.1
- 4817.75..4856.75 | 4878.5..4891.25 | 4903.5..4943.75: 0.7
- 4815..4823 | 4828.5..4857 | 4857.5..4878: -1.5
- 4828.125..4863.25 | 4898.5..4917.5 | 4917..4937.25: -1.2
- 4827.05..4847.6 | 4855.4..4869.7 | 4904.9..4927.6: 1.4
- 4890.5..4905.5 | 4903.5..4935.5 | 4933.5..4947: 0.6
